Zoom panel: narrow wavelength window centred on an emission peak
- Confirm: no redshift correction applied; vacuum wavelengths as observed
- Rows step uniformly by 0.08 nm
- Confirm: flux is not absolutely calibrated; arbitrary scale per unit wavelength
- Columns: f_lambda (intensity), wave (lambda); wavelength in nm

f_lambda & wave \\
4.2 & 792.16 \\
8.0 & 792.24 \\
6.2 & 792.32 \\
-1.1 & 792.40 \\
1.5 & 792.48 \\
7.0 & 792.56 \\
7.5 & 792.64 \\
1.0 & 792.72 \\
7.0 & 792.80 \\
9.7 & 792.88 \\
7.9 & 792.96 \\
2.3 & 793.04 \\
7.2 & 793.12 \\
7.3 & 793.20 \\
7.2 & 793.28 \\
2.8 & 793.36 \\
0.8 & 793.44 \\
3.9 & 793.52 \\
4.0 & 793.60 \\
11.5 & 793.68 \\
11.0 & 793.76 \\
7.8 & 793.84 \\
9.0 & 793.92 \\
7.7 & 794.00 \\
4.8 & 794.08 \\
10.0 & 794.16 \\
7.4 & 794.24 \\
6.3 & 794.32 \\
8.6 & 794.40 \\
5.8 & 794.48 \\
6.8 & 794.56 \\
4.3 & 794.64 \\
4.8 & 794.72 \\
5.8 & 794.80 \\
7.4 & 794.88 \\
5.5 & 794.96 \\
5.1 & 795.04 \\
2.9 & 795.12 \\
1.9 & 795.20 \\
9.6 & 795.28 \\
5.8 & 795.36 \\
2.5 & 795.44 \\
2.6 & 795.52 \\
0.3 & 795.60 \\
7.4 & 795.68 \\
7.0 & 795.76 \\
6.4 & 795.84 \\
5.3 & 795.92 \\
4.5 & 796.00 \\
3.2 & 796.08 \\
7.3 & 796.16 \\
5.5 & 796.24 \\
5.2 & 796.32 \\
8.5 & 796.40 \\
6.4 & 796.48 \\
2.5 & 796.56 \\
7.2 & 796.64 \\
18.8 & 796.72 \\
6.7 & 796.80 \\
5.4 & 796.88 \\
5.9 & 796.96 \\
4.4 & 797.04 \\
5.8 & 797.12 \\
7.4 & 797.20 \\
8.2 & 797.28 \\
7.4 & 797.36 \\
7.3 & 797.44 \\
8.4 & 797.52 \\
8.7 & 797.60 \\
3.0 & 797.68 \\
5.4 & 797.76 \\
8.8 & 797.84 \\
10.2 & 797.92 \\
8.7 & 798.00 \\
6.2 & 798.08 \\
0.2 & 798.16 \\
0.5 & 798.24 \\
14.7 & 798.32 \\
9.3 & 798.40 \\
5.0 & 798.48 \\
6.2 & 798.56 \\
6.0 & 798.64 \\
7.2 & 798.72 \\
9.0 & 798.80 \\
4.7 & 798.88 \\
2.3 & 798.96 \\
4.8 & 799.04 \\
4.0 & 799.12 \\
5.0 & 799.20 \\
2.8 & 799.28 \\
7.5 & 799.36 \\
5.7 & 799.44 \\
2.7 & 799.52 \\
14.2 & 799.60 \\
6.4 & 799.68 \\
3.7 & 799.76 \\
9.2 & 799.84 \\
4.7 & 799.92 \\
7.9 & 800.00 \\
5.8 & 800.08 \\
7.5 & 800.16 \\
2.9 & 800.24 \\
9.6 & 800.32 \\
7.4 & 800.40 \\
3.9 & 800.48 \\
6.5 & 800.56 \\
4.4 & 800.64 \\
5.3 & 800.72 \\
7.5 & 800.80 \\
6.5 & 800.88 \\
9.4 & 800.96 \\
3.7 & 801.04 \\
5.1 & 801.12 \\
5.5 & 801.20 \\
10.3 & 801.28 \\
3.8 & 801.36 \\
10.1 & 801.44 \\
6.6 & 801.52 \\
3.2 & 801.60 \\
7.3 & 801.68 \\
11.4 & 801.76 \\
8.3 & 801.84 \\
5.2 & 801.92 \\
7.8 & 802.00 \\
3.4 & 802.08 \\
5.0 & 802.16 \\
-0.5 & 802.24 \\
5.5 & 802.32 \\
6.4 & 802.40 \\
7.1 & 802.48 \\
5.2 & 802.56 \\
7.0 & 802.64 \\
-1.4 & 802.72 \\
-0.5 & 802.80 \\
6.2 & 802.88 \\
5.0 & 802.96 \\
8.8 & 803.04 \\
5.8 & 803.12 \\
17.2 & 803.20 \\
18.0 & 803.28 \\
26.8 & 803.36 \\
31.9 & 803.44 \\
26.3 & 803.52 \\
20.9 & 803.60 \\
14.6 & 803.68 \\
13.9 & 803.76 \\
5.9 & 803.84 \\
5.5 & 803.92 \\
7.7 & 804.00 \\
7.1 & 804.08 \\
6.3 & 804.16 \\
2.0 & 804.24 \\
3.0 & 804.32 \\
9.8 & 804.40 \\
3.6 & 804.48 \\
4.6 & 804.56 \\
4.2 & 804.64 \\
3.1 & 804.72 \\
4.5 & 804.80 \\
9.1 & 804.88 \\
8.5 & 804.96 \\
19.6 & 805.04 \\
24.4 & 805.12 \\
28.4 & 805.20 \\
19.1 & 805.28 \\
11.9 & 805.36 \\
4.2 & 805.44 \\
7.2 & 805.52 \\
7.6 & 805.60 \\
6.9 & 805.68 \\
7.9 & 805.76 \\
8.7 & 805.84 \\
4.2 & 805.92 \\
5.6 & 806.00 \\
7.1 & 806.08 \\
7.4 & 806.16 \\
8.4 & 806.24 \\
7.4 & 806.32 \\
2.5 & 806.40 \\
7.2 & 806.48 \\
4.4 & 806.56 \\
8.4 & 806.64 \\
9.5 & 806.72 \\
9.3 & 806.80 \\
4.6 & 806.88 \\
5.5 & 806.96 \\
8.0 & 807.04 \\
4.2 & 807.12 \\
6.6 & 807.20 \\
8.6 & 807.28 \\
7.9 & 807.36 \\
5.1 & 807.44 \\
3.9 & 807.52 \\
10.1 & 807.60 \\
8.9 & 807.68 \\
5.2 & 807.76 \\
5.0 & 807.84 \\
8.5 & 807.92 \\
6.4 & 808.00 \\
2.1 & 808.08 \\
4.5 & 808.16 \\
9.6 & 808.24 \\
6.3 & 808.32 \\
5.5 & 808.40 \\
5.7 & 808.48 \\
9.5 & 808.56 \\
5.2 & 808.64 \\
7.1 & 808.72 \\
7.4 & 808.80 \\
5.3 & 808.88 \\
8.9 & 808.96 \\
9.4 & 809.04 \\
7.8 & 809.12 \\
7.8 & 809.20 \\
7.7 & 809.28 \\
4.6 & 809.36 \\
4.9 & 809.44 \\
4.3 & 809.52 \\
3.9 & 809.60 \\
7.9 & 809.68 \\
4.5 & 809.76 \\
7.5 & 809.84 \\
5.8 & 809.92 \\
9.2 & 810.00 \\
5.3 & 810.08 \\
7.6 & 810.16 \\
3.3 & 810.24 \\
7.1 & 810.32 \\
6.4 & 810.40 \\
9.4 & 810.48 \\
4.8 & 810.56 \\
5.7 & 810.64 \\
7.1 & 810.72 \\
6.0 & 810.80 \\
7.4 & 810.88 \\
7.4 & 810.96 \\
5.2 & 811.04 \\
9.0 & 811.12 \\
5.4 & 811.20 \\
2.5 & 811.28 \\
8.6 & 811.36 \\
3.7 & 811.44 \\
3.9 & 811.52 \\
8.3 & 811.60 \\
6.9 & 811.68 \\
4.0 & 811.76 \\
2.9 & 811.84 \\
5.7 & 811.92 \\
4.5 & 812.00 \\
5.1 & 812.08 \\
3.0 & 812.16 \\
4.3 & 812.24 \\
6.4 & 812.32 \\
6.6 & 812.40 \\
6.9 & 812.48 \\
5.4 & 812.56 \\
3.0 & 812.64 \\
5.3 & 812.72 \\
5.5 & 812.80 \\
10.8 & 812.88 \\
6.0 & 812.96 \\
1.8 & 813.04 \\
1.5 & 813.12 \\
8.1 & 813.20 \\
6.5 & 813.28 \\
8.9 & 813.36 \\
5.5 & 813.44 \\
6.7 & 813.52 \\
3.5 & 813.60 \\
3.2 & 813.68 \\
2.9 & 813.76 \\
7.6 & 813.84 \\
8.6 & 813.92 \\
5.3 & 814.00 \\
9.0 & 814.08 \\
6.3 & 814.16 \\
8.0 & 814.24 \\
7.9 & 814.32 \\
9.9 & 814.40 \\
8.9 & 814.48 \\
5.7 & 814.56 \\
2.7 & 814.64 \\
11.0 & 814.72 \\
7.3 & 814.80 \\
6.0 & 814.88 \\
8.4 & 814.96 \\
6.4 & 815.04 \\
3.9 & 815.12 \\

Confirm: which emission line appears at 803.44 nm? [S II] 6716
